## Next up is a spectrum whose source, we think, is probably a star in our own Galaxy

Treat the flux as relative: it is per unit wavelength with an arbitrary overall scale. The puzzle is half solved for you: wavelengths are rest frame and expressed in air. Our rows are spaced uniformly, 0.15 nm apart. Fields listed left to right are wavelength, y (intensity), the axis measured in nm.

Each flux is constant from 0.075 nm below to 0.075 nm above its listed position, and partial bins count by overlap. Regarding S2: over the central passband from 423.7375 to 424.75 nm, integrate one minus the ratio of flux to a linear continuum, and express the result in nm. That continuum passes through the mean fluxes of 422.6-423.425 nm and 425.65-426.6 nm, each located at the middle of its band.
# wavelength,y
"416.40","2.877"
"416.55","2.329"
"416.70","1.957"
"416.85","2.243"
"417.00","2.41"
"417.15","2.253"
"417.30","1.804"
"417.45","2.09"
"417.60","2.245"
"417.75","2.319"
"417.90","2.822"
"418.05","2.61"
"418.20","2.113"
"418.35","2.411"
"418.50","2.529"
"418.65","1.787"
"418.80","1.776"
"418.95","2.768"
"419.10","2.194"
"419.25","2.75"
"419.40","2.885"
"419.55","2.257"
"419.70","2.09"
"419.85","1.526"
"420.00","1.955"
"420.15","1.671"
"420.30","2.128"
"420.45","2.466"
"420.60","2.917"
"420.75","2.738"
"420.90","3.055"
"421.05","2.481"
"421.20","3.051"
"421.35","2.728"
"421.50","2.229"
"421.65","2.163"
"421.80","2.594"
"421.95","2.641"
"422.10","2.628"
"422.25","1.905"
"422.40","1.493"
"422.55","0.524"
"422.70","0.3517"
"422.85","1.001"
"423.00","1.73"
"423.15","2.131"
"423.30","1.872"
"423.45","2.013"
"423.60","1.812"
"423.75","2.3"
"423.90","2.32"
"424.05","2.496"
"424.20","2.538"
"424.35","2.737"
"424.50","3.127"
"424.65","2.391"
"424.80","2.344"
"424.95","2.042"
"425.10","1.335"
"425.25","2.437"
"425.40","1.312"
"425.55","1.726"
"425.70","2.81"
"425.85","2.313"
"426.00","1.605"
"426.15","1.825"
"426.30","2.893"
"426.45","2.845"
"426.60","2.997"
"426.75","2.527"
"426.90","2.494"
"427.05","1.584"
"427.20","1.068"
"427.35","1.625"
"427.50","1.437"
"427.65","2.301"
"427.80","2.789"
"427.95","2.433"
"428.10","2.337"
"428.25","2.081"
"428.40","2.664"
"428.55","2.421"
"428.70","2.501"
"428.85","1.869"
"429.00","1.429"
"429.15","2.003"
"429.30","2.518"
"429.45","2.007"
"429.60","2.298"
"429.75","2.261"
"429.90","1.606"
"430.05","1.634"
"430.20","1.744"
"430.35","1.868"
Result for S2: -0.42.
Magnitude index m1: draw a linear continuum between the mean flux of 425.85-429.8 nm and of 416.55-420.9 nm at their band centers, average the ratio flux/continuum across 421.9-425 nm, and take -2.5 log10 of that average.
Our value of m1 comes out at 0.11 mag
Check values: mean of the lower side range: 2.29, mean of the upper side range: 2.19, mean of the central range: 2.01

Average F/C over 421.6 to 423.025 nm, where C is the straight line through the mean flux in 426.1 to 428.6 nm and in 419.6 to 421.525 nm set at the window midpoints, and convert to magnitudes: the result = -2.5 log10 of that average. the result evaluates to 0.359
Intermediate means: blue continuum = 2.39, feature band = 1.69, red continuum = 2.26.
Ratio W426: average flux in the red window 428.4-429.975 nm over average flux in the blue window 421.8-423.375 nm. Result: 1.27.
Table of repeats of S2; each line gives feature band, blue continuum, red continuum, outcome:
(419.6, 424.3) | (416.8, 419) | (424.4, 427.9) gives 0.22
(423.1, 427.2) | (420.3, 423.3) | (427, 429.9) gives -0.24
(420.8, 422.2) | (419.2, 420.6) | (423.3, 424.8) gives -0.20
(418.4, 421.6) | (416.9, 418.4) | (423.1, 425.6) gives -0.17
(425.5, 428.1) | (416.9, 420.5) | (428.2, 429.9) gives -0.03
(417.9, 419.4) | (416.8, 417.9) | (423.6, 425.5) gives -0.09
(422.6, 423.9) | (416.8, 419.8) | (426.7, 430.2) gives 0.31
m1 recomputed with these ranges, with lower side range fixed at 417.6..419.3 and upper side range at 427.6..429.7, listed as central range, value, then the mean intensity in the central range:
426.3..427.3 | 0.00 mag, 2.28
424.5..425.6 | 0.14 mag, 2.03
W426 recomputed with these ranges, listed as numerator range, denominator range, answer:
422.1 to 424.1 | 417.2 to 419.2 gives 0.75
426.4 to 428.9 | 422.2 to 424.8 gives 1.15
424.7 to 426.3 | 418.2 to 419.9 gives 0.89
